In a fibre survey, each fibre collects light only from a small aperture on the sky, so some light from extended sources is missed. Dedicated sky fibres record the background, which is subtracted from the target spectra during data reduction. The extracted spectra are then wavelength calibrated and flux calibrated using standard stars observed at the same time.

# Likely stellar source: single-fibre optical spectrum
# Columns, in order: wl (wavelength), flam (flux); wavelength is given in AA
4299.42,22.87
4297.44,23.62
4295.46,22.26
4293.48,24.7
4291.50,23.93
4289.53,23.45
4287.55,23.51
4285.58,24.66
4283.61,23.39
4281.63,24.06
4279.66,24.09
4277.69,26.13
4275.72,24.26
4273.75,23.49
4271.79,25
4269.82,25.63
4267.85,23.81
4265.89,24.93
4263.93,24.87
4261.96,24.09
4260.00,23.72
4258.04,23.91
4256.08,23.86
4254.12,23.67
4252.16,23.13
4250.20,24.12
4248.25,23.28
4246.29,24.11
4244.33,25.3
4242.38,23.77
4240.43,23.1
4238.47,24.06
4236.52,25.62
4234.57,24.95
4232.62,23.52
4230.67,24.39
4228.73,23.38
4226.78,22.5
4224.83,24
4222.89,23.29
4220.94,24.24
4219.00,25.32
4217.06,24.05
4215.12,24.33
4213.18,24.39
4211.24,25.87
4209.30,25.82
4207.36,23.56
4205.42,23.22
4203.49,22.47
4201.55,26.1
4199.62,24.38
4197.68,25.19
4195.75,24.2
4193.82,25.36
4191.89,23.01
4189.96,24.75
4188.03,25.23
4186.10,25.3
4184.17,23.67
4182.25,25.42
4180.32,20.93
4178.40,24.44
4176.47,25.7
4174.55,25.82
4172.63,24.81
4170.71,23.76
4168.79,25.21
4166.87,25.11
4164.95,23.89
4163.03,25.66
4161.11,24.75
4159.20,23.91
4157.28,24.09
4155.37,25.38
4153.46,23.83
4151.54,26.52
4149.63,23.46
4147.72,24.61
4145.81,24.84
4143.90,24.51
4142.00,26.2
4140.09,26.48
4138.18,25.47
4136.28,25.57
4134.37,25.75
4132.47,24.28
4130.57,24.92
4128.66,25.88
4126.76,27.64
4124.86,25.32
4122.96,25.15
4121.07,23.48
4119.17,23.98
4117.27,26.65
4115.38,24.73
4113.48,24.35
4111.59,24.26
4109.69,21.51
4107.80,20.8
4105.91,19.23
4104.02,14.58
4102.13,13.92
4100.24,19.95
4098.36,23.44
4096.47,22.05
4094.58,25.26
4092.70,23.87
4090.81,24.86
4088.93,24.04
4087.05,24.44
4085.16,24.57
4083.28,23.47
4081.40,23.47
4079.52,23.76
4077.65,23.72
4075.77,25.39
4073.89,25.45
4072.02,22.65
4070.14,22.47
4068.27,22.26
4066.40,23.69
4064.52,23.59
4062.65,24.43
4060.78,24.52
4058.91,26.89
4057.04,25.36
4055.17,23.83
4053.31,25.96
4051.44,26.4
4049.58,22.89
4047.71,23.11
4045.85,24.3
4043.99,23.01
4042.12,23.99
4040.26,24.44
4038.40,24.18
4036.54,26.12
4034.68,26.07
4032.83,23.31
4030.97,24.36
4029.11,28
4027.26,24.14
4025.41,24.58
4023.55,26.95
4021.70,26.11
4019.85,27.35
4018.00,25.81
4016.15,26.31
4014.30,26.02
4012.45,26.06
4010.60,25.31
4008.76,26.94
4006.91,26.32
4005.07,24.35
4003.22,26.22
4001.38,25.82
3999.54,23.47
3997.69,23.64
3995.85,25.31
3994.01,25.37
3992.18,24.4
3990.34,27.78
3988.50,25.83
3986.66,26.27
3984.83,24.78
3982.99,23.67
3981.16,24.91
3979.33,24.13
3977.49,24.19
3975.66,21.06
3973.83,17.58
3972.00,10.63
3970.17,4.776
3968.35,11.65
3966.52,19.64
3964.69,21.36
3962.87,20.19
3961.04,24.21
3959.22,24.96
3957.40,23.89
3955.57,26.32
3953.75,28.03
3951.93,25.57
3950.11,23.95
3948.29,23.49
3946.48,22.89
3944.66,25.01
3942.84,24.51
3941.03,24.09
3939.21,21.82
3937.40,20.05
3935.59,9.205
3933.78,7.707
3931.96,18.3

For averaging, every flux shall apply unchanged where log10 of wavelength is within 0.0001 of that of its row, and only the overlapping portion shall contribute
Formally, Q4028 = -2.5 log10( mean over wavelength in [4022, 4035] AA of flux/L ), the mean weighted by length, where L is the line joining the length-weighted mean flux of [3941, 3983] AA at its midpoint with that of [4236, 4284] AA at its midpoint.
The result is -0.15 mag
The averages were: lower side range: 21.6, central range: 25.4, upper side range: 24.2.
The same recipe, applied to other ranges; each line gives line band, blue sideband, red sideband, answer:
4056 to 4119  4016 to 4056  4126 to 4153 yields 0.09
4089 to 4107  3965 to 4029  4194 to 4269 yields 0.14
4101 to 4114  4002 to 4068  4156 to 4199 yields 0.25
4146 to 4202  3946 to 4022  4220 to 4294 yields -0.03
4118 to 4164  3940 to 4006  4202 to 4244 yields -0.06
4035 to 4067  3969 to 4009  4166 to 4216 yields -0.05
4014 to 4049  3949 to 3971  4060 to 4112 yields -0.14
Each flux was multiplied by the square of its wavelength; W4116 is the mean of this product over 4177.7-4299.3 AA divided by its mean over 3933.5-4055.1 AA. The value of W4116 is 1.2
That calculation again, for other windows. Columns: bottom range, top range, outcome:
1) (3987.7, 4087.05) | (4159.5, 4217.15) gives 1.06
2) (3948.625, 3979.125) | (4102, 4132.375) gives 1.21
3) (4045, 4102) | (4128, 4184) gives 1.08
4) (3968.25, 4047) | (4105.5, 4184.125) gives 1.10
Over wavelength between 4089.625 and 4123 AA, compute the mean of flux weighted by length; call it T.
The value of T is 22.3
